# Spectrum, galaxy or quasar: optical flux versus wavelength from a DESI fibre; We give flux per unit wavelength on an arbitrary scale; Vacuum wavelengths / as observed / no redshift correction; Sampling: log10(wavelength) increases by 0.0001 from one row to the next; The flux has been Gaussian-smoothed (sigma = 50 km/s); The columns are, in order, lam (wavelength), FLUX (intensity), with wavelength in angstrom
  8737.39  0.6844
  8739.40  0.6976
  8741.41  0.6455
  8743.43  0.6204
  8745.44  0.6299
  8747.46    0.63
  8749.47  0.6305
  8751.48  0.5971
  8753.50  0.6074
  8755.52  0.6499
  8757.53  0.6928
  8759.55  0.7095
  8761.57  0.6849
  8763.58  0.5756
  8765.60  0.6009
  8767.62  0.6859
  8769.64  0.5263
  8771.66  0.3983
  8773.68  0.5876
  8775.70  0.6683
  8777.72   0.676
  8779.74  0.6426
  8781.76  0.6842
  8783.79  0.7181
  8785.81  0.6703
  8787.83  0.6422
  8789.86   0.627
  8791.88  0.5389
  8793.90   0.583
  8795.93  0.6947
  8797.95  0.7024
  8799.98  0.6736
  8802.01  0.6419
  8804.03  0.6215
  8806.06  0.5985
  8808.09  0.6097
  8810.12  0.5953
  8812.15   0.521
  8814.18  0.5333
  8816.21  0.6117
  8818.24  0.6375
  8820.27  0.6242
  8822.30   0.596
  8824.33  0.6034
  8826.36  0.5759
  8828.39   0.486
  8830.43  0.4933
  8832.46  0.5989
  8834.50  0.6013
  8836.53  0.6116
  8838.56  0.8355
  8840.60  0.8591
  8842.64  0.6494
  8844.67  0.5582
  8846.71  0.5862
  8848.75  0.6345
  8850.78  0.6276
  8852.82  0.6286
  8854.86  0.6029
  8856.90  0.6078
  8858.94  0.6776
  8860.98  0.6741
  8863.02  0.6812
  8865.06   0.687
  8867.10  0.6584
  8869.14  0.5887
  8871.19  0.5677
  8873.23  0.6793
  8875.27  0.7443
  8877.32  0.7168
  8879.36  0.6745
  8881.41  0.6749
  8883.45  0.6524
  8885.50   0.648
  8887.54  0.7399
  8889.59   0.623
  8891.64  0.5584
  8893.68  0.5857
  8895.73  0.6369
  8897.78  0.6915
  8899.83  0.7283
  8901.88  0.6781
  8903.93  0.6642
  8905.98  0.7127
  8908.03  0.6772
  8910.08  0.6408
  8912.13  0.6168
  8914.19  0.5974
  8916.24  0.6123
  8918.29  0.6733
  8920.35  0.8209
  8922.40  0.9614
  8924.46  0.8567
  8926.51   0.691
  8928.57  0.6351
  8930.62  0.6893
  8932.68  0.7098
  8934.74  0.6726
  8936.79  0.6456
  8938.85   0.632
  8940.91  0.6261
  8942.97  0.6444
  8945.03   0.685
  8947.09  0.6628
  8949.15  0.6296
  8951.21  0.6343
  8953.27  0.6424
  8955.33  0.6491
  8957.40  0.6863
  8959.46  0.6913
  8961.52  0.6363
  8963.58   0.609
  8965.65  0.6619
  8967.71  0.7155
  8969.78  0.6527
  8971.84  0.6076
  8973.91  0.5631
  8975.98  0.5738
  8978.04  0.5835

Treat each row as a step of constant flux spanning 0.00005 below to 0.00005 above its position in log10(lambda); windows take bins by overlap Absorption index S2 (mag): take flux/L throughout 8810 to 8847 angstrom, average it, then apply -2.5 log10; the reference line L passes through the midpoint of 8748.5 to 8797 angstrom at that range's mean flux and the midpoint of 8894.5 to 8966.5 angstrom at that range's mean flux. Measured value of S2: 0.06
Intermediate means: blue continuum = 0.629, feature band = 0.61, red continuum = 0.677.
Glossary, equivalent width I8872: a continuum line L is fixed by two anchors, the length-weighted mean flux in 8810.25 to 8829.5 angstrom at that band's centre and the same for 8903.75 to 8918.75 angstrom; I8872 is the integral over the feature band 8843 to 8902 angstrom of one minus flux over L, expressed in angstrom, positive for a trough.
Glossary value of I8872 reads -2.9 angstrom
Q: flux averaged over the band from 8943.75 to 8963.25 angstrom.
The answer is 0.656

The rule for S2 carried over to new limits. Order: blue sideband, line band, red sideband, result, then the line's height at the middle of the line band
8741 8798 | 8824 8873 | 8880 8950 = 0.04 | 0.655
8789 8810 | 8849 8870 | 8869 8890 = 0.02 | 0.659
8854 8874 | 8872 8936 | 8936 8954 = -0.07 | 0.643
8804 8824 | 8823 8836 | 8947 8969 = 0.07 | 0.6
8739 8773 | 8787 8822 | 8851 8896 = 0.03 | 0.633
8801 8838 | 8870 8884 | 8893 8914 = -0.06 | 0.639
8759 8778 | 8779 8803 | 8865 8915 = -0.06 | 0.616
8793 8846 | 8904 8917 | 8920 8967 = 0.04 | 0.667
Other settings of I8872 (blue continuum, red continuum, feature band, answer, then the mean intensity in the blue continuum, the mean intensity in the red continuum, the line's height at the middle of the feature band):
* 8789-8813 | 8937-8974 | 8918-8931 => -2.58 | 0.618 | 0.648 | 0.642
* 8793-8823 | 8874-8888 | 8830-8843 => -0.53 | 0.616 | 0.691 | 0.646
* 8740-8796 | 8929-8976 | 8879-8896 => -0.01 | 0.629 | 0.65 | 0.643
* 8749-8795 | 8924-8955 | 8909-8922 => -0.27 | 0.626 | 0.667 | 0.661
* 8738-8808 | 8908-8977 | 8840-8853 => 0.10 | 0.634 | 0.668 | 0.648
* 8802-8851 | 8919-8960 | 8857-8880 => -0.85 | 0.612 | 0.693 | 0.642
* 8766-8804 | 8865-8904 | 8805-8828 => 1.83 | 0.631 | 0.659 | 0.64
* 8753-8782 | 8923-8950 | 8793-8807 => -0.23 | 0.625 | 0.68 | 0.635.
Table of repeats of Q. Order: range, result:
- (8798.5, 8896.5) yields 0.631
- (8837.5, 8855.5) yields 0.666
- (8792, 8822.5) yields 0.615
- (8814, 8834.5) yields 0.579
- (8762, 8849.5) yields 0.619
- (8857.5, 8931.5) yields 0.678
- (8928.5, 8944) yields 0.658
